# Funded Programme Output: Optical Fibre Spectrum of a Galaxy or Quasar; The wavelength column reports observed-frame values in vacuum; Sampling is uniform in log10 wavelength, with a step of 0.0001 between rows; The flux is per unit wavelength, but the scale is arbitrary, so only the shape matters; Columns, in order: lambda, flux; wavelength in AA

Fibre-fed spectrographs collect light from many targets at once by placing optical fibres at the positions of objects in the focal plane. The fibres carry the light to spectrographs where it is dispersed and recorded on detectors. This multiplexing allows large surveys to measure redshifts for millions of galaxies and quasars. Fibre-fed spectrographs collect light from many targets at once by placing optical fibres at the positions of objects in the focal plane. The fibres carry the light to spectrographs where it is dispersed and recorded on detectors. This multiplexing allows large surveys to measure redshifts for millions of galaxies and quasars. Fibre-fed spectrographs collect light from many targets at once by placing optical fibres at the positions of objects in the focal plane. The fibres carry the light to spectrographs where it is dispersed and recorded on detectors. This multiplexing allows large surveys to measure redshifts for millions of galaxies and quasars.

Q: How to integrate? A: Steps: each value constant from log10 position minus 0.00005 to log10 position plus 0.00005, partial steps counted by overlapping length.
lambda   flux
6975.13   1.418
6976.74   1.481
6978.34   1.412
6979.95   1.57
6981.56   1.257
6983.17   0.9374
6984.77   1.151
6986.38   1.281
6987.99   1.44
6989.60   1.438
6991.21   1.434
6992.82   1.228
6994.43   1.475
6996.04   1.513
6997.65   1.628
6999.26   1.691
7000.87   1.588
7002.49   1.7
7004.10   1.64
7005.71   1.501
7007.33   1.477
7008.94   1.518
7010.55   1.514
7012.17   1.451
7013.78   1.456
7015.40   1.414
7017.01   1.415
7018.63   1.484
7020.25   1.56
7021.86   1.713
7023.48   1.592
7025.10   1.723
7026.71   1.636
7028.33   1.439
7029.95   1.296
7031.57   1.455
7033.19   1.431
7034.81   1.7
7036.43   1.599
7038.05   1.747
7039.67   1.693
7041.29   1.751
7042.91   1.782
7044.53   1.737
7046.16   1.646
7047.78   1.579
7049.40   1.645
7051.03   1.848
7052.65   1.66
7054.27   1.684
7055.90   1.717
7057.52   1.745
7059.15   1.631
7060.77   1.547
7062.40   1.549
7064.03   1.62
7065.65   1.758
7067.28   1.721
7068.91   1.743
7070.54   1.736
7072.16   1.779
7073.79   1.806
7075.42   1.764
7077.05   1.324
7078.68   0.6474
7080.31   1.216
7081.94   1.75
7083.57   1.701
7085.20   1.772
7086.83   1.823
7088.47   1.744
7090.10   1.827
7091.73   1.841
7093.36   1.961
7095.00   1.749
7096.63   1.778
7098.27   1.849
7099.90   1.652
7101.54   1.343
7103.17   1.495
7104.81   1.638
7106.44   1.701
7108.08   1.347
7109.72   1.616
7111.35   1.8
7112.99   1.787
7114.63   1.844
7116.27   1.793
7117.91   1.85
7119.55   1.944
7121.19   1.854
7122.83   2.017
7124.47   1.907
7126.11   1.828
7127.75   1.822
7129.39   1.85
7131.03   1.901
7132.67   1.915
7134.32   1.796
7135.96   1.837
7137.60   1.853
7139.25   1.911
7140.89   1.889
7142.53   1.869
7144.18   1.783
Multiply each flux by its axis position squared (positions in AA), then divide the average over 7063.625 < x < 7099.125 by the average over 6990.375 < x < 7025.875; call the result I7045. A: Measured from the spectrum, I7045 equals 1.12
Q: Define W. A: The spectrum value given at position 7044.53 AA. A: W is 1.737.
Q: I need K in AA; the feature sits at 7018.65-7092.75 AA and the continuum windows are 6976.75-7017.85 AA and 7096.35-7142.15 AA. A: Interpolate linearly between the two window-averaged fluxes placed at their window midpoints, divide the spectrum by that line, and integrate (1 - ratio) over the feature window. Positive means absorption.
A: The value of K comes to -1.47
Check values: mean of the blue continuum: 1.45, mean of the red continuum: 1.78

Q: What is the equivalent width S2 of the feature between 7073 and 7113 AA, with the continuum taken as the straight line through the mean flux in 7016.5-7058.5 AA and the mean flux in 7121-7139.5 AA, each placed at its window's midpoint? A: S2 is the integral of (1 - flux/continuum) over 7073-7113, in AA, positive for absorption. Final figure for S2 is 3.2 AA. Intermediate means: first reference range 1.63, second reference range 1.87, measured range 1.63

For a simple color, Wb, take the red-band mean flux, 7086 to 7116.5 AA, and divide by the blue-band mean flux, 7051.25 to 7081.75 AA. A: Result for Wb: 1.1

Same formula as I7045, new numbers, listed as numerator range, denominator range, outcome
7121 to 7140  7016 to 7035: 1.26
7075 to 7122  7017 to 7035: 1.11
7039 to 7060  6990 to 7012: 1.13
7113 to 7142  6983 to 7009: 1.33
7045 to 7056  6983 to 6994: 1.32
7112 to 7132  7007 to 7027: 1.25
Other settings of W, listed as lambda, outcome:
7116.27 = 1.793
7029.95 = 1.296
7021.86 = 1.713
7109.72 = 1.616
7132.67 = 1.915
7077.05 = 1.324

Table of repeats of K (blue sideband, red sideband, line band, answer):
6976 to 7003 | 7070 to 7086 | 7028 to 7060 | -3.0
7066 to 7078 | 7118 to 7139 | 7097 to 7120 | 1.6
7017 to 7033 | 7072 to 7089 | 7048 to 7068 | -1.6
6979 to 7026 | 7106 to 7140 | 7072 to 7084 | 1.5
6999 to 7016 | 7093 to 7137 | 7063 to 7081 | 1.3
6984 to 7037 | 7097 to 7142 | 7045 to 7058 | -0.7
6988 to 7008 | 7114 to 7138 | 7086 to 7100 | -0.2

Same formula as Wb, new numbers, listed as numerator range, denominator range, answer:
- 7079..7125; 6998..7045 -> 1.09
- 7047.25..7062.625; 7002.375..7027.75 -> 1.08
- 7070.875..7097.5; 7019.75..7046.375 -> 1.02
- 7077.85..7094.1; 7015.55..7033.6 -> 1.07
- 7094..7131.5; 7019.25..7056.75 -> 1.07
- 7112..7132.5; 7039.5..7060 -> 1.10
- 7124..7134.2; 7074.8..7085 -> 1.32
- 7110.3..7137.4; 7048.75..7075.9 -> 1.09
